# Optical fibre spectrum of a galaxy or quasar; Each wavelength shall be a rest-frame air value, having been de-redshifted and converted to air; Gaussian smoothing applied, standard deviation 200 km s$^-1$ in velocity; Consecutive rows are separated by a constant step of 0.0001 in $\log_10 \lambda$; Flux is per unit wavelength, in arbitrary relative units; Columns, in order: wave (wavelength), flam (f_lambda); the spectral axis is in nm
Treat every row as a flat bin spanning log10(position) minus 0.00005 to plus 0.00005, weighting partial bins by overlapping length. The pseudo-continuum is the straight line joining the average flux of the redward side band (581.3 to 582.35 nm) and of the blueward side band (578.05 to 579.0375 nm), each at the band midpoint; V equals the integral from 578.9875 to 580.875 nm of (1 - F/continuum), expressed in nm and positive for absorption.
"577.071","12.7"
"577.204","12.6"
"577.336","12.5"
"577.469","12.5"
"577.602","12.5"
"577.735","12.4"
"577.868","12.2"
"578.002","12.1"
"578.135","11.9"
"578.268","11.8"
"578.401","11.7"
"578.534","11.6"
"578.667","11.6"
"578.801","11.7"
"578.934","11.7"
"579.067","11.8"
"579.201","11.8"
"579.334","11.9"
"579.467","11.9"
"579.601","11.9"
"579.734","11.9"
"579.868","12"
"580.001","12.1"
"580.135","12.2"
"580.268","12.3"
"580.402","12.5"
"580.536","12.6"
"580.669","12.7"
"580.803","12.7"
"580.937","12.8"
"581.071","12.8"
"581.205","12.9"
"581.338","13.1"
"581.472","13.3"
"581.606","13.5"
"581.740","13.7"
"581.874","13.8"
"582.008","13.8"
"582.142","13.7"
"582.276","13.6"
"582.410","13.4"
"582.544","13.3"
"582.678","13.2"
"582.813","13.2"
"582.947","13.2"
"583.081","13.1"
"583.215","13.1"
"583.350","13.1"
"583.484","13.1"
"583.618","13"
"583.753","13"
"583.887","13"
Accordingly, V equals 0.05 nm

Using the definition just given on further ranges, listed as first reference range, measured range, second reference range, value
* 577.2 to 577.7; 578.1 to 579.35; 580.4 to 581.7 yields 0.09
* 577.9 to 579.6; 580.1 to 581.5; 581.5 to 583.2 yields 0.00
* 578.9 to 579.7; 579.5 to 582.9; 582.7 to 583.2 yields -0.10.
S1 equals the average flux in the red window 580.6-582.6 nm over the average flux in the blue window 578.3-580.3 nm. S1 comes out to 1.12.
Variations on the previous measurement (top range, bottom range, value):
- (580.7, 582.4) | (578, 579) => 1.13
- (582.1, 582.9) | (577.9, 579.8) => 1.13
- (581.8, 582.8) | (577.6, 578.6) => 1.13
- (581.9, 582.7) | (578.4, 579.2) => 1.16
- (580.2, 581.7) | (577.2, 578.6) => 1.06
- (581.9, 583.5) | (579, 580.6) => 1.10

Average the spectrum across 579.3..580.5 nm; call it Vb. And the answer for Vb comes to 12.1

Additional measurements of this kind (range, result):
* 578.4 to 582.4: 12.5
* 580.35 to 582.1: 13.1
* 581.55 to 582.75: 13.5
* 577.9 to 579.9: 11.8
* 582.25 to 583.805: 13.2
